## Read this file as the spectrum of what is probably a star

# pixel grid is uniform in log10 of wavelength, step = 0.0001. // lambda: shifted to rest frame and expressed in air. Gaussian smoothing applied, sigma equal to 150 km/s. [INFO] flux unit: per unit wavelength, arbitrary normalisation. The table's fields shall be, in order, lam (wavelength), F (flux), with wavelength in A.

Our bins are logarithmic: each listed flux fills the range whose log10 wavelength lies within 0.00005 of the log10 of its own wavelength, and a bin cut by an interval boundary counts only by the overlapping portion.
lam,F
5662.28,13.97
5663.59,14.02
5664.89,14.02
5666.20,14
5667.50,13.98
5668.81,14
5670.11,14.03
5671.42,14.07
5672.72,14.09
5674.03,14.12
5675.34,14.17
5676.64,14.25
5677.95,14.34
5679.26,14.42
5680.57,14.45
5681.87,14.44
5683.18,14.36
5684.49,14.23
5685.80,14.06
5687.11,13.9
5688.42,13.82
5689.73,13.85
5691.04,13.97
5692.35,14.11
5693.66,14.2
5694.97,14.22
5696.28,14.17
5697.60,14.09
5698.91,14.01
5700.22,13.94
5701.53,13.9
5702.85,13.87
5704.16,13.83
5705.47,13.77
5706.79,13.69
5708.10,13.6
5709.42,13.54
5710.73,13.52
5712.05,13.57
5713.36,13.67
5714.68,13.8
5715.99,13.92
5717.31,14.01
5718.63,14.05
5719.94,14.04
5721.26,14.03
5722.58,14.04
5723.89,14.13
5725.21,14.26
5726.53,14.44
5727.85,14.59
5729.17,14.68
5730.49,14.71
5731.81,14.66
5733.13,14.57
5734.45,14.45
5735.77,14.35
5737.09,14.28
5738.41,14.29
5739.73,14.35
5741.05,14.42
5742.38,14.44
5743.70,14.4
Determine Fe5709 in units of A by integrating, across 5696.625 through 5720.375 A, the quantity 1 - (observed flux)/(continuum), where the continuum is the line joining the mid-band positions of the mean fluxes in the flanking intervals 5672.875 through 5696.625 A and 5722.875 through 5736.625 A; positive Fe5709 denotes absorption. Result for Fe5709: 0.8 A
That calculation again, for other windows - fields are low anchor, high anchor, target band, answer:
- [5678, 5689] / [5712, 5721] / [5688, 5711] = 0.3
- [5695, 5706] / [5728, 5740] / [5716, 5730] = 0.1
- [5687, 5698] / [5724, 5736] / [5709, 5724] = 0.5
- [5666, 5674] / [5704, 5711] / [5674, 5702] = -0.6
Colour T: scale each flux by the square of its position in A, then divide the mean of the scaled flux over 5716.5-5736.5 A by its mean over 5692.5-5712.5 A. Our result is 1.04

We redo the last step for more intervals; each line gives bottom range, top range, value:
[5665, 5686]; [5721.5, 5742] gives 1.04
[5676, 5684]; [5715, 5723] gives 0.99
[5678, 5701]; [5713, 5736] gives 1.02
